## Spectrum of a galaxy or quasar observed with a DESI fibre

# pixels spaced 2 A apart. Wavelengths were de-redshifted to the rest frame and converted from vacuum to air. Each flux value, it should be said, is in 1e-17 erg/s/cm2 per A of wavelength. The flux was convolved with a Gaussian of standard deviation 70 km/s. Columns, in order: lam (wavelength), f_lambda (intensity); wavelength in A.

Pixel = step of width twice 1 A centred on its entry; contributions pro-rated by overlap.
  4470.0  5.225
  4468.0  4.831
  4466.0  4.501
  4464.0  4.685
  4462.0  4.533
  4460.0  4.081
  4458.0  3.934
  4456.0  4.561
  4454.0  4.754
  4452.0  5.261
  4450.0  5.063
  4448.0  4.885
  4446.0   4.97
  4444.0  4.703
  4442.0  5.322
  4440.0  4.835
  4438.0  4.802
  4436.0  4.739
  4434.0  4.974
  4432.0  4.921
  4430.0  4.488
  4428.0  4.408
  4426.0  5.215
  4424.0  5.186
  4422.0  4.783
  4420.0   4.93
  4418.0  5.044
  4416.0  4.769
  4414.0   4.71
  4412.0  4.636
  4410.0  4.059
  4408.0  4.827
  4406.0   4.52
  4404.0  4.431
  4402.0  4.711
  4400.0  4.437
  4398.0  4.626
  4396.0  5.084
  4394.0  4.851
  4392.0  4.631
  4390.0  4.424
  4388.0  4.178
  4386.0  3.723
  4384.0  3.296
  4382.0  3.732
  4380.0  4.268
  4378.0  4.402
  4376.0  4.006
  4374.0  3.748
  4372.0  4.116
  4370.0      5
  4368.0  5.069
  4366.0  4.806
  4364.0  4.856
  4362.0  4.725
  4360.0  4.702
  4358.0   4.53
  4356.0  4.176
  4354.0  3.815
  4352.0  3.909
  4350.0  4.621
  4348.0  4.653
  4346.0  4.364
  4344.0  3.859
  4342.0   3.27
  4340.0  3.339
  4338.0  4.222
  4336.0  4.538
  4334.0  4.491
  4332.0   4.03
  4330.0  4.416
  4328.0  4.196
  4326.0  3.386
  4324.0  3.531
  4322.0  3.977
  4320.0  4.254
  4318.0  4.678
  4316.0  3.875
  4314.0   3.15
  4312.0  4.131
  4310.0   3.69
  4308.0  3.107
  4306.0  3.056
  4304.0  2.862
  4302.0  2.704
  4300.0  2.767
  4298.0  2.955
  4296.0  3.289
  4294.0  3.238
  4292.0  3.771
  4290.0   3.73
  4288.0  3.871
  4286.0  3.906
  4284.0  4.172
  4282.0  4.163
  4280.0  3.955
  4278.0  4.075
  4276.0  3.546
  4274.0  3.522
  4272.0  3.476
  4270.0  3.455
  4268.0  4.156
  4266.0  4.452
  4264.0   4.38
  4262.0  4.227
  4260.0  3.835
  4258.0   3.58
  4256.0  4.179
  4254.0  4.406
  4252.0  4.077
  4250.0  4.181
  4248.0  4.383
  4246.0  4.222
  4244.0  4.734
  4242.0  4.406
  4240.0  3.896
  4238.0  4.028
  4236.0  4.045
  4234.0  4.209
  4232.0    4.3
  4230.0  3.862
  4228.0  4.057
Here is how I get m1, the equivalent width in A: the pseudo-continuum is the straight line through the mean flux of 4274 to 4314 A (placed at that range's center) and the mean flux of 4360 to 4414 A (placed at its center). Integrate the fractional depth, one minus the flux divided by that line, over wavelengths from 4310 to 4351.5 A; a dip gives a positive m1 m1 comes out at -1.69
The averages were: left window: 3.52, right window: 4.44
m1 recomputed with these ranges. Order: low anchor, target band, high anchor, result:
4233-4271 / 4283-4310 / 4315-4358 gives 5.0 A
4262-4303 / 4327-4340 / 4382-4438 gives -0.6 A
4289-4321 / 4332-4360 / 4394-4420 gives -1.5 A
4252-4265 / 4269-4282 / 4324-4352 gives 1.2 A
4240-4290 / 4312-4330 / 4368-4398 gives 1.0 A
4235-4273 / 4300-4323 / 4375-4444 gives 4.0 A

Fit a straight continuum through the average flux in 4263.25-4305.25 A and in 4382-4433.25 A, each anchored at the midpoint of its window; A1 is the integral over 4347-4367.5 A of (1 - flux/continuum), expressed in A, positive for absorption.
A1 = -1.5 A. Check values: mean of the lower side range 3.63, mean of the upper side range 4.58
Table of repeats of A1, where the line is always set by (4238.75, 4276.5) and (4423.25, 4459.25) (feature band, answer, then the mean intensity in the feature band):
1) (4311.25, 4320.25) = 0.7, 3.99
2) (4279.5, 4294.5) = 1.1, 3.87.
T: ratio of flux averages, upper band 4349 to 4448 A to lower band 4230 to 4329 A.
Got 1.19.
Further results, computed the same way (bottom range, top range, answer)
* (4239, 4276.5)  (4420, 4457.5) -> 1.20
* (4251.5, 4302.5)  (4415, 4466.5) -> 1.27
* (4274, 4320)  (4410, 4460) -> 1.34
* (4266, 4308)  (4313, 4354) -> 1.14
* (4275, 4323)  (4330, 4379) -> 1.19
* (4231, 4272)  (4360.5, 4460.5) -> 1.11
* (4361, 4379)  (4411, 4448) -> 1.07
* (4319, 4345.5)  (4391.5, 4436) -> 1.19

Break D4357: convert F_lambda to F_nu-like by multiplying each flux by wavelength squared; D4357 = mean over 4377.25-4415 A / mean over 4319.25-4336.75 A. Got 1.1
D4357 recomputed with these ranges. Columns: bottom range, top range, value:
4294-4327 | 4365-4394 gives 1.27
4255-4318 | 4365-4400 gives 1.24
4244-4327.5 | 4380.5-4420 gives 1.25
